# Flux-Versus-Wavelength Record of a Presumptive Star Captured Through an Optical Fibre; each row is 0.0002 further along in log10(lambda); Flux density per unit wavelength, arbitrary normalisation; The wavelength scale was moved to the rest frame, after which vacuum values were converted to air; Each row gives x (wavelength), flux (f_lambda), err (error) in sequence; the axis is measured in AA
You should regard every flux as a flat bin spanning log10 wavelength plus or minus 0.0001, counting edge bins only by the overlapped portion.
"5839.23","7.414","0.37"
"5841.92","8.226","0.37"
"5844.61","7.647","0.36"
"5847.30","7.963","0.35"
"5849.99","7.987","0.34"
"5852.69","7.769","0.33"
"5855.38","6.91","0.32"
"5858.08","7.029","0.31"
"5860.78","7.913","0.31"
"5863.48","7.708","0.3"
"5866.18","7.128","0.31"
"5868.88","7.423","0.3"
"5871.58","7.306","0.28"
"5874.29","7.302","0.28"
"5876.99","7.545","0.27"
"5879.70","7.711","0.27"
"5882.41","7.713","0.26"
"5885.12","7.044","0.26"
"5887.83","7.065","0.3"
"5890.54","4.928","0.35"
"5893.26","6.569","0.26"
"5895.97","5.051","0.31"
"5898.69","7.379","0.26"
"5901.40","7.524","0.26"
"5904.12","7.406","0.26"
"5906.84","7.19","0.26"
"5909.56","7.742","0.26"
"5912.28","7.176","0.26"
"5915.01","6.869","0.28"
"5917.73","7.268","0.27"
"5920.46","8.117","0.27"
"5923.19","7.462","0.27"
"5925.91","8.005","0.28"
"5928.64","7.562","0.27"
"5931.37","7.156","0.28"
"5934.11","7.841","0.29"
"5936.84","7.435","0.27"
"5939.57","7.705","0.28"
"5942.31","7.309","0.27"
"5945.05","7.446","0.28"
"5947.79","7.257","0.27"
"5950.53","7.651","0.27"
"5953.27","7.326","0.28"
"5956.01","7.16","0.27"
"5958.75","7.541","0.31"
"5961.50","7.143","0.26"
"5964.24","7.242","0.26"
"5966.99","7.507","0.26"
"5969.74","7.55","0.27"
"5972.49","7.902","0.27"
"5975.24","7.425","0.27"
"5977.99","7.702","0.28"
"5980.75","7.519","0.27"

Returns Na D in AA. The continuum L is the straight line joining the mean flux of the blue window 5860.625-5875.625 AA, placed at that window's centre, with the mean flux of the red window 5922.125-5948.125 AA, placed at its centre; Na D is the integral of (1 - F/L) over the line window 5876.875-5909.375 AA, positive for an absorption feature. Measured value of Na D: 2.3 AA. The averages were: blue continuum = 7.43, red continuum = 7.53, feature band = 6.93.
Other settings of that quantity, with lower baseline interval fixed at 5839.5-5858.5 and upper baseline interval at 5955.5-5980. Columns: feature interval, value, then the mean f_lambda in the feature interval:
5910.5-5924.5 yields 0.3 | 7.39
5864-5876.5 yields 0.5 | 7.34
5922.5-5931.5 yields -0.1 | 7.61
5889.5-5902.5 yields 2.2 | 6.3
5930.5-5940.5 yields 0.0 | 7.55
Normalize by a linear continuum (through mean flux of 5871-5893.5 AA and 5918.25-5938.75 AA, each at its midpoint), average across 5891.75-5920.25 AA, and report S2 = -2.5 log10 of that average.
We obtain 0.045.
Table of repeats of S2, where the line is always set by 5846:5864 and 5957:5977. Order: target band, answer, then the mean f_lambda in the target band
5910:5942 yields 0.002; 7.51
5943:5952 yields 0.009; 7.44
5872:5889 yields 0.026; 7.39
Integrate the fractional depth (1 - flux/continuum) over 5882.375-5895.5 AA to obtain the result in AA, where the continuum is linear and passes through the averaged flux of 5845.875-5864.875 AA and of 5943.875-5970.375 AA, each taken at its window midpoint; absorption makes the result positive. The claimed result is 1.9 AA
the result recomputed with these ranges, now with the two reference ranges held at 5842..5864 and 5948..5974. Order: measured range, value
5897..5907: 0.31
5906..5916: 0.37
